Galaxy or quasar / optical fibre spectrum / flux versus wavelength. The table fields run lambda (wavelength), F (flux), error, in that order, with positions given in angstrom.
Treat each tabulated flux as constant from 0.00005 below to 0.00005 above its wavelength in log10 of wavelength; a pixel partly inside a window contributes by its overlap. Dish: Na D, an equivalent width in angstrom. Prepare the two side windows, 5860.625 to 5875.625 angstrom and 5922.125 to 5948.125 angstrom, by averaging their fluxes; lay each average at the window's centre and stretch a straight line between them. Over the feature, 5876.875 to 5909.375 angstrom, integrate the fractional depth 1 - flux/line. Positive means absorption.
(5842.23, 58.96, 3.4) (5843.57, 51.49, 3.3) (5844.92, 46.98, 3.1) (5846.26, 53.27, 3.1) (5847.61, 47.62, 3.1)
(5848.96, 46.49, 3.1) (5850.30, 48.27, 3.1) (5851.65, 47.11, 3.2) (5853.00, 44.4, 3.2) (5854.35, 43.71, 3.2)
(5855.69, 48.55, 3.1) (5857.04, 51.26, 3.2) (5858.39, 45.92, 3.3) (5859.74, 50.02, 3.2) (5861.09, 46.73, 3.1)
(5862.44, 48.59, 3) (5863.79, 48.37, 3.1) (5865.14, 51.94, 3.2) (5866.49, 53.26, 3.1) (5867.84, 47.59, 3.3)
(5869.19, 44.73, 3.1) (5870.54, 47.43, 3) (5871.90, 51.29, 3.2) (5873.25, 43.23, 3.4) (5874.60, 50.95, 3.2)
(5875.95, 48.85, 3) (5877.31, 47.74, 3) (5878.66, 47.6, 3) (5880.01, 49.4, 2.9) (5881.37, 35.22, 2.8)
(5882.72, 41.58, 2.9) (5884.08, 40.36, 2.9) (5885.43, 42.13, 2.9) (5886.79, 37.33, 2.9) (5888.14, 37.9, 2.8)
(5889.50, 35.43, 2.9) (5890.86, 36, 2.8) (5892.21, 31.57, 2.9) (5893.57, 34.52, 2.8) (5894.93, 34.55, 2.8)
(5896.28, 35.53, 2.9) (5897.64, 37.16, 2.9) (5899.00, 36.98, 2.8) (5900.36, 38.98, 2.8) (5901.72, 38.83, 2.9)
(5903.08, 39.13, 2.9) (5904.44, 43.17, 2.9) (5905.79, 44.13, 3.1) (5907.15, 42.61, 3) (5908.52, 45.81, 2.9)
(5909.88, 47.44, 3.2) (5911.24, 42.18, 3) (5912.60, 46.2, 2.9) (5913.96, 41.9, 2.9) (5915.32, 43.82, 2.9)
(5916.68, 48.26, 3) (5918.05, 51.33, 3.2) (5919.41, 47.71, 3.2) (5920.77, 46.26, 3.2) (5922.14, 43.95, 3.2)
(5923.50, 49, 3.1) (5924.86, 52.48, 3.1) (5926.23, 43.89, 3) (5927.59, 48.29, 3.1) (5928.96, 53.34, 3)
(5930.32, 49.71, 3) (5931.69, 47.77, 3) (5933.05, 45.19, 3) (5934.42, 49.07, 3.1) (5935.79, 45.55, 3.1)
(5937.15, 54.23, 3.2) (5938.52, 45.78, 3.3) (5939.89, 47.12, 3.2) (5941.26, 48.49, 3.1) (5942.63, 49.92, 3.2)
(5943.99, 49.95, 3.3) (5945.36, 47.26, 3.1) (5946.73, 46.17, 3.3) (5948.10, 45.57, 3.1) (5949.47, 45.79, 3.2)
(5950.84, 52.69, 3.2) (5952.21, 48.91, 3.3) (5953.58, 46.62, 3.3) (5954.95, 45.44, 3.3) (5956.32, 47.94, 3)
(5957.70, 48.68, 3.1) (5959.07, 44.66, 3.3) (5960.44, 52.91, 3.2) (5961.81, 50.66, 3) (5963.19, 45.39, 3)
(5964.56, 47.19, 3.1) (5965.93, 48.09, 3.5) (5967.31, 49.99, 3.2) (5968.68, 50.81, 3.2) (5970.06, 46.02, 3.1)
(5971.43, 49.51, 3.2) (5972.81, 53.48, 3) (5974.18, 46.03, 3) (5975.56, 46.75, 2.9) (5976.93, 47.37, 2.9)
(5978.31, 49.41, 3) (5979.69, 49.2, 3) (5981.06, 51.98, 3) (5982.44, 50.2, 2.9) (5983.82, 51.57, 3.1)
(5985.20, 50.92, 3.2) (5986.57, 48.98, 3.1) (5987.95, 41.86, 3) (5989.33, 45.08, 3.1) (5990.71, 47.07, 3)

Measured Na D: 5.9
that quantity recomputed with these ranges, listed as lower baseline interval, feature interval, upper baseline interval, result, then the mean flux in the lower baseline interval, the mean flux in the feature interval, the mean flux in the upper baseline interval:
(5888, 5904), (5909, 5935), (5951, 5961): -3.6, 36.4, 47.2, 48.1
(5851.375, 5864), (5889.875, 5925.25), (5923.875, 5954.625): 4.3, 47.4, 42.2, 48.3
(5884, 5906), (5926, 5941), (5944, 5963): -1.3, 37.7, 48.3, 47.9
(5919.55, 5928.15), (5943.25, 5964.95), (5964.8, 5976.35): 0.2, 47.3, 47.9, 48.8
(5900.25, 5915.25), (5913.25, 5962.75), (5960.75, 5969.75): -2.1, 43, 47.9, 48.7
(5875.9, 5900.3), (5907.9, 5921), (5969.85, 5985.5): -1.2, 39.2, 46.1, 49.4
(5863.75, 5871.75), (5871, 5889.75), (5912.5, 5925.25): 1.9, 49.1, 43.7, 47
